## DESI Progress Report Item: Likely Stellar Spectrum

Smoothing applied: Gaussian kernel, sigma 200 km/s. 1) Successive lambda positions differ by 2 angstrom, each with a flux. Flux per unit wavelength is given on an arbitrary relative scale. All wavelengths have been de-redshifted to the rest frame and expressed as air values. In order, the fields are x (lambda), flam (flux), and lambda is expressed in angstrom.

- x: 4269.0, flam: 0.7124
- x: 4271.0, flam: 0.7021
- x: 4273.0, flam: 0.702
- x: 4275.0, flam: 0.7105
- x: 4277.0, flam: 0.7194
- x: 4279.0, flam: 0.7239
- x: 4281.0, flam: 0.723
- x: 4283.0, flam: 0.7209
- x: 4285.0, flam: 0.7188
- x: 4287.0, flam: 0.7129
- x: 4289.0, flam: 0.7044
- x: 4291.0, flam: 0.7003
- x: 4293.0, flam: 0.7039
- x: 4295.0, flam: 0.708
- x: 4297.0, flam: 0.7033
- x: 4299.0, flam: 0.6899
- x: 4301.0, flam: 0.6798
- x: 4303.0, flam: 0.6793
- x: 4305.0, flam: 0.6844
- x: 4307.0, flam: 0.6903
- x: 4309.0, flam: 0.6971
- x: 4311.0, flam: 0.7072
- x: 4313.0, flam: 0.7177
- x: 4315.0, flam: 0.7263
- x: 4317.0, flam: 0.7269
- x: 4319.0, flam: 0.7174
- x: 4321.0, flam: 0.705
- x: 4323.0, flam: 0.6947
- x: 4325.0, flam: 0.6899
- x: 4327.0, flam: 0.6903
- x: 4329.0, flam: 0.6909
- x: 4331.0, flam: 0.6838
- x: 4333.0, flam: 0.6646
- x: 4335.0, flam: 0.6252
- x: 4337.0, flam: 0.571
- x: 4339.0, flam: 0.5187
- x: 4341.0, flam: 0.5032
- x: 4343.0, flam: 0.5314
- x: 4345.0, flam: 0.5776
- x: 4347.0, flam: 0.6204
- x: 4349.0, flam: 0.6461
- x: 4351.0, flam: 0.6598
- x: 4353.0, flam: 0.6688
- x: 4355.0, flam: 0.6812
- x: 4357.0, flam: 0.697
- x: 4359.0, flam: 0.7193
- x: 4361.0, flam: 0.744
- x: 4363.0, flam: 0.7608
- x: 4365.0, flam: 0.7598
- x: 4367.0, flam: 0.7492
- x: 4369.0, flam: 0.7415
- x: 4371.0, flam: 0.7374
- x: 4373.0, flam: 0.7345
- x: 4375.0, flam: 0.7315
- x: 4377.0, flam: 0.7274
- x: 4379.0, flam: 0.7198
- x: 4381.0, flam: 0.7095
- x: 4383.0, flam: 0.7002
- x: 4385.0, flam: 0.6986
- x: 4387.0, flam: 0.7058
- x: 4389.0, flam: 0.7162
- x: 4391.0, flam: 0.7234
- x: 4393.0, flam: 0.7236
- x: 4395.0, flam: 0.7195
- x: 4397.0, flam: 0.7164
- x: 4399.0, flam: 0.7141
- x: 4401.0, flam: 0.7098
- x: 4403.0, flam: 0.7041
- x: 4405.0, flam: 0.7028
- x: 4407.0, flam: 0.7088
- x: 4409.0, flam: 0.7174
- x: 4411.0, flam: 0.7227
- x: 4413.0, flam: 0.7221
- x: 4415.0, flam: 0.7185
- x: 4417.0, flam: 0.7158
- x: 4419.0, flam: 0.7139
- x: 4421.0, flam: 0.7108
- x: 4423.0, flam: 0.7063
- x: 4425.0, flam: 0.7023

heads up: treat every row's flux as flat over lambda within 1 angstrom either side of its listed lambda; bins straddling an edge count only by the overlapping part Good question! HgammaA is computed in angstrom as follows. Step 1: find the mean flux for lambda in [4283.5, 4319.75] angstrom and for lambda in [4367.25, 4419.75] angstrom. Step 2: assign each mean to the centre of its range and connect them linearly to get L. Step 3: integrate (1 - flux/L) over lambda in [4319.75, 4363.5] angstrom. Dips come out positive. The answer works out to 3.6 angstrom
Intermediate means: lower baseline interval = 0.704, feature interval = 0.651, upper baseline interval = 0.718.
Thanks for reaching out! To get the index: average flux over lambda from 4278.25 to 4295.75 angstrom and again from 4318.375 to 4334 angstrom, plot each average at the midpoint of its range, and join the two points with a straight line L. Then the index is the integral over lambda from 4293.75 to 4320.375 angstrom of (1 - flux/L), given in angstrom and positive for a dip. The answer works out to 0.0 angstrom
